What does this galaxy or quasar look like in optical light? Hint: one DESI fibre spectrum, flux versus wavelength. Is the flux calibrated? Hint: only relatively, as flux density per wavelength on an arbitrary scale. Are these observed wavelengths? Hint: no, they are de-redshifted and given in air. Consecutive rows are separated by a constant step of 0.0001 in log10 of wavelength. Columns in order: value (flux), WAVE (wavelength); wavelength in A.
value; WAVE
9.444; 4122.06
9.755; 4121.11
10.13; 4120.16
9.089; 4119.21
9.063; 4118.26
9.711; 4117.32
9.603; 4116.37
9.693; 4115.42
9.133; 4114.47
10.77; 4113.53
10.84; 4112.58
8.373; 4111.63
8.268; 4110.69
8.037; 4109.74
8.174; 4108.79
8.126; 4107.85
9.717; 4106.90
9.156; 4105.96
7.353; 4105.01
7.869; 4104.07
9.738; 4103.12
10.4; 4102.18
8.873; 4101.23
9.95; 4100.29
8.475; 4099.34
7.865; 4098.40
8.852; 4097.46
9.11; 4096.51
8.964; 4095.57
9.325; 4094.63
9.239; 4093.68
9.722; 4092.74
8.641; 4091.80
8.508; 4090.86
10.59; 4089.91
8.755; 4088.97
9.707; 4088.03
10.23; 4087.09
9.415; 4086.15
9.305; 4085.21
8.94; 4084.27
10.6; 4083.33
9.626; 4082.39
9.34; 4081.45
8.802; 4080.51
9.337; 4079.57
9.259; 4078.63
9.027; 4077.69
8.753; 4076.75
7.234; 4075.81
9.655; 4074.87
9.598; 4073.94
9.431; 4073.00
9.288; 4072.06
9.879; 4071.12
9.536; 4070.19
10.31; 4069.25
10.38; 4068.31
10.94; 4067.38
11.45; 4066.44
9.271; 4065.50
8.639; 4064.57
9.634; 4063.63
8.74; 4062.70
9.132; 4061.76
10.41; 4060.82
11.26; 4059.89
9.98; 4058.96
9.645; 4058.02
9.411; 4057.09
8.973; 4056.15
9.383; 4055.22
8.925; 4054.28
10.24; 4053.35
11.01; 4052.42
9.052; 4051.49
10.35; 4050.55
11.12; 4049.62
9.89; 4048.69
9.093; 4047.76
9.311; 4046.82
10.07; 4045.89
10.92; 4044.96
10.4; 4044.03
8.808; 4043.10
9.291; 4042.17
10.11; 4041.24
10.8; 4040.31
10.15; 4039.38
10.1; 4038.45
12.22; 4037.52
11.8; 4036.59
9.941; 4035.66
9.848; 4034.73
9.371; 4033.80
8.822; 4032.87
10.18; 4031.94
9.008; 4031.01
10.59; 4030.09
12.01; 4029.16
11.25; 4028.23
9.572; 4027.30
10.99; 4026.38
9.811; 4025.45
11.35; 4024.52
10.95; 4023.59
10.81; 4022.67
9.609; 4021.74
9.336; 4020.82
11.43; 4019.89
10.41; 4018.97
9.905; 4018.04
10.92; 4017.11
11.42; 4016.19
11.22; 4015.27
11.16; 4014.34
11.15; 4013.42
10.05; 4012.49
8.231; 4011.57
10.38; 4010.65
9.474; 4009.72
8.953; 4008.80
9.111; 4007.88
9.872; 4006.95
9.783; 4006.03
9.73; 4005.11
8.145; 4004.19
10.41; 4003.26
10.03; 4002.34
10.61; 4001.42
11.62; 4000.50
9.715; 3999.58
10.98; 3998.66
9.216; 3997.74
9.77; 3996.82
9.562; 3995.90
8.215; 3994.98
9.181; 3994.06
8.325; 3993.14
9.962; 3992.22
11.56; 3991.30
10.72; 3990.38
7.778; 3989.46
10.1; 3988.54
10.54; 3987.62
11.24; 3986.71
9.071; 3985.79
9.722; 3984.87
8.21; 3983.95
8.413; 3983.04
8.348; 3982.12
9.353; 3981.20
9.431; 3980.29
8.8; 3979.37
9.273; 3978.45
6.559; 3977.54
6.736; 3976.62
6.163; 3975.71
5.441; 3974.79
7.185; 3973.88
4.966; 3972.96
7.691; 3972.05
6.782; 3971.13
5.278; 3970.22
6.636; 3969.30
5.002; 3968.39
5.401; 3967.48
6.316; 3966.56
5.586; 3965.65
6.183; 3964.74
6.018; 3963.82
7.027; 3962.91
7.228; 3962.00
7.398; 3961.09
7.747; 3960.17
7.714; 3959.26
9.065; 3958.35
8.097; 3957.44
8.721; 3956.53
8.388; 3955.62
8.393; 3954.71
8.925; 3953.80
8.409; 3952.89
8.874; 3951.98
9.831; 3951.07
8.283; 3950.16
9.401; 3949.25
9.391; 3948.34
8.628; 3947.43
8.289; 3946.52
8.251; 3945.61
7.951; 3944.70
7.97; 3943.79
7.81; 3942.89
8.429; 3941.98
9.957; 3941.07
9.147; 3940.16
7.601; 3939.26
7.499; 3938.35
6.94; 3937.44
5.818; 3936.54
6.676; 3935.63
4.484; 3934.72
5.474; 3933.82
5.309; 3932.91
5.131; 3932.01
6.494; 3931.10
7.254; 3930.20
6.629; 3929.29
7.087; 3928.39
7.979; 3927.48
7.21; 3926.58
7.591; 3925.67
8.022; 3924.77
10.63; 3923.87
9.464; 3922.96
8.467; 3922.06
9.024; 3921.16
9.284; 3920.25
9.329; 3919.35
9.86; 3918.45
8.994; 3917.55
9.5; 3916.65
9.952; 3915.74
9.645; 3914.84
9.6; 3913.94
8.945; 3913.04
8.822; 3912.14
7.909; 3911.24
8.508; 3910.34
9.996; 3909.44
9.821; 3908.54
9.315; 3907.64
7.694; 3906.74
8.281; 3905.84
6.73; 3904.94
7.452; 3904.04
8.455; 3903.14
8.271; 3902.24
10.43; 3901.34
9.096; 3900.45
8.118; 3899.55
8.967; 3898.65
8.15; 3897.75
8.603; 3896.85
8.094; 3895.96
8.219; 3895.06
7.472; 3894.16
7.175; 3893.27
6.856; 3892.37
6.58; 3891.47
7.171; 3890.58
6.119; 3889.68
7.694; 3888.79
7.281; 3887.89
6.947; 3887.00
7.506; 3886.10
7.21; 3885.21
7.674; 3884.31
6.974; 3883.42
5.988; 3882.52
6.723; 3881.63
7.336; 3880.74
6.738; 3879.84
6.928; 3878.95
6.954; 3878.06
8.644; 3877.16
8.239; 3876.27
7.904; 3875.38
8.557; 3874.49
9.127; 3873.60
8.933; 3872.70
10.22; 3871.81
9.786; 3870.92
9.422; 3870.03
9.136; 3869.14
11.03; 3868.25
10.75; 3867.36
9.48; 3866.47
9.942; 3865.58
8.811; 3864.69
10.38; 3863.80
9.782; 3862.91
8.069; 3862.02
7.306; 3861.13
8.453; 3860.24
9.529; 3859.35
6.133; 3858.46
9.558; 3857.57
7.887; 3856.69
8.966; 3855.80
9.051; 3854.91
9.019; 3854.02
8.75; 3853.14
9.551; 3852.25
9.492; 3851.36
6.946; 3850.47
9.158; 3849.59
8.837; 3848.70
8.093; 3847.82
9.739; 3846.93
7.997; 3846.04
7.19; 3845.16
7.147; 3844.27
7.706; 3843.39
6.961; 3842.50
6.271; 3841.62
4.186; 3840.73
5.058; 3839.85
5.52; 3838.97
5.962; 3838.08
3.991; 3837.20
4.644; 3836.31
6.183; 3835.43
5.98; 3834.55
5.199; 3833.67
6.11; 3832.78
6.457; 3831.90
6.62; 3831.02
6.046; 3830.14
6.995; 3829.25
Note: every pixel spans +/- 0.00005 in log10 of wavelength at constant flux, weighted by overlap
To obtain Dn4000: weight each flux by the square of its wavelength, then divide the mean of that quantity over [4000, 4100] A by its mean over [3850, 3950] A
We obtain 1.29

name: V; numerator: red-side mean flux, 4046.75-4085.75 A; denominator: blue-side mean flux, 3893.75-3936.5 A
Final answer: 1.17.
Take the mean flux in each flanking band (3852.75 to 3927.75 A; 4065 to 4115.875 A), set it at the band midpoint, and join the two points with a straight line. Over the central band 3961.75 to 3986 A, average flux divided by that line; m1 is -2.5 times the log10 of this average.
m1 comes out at 0.23 mag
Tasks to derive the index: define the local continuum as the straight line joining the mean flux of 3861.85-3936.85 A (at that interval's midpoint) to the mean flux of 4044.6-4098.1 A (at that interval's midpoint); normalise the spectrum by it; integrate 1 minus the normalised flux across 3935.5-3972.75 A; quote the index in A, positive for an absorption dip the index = 4.1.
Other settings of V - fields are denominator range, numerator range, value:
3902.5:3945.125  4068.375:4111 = 1.13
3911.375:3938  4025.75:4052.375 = 1.29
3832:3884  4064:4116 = 1.18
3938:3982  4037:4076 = 1.28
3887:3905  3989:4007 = 1.24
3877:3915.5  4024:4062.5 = 1.27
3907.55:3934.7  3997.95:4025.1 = 1.23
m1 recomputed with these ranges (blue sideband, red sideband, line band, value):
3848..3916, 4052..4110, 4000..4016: -0.12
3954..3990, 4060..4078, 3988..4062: -0.16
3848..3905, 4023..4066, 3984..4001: -0.03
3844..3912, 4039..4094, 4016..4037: -0.11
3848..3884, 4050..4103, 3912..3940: 0.12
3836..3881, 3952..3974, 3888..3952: -0.08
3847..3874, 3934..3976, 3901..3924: -0.10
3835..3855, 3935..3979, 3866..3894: -0.09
